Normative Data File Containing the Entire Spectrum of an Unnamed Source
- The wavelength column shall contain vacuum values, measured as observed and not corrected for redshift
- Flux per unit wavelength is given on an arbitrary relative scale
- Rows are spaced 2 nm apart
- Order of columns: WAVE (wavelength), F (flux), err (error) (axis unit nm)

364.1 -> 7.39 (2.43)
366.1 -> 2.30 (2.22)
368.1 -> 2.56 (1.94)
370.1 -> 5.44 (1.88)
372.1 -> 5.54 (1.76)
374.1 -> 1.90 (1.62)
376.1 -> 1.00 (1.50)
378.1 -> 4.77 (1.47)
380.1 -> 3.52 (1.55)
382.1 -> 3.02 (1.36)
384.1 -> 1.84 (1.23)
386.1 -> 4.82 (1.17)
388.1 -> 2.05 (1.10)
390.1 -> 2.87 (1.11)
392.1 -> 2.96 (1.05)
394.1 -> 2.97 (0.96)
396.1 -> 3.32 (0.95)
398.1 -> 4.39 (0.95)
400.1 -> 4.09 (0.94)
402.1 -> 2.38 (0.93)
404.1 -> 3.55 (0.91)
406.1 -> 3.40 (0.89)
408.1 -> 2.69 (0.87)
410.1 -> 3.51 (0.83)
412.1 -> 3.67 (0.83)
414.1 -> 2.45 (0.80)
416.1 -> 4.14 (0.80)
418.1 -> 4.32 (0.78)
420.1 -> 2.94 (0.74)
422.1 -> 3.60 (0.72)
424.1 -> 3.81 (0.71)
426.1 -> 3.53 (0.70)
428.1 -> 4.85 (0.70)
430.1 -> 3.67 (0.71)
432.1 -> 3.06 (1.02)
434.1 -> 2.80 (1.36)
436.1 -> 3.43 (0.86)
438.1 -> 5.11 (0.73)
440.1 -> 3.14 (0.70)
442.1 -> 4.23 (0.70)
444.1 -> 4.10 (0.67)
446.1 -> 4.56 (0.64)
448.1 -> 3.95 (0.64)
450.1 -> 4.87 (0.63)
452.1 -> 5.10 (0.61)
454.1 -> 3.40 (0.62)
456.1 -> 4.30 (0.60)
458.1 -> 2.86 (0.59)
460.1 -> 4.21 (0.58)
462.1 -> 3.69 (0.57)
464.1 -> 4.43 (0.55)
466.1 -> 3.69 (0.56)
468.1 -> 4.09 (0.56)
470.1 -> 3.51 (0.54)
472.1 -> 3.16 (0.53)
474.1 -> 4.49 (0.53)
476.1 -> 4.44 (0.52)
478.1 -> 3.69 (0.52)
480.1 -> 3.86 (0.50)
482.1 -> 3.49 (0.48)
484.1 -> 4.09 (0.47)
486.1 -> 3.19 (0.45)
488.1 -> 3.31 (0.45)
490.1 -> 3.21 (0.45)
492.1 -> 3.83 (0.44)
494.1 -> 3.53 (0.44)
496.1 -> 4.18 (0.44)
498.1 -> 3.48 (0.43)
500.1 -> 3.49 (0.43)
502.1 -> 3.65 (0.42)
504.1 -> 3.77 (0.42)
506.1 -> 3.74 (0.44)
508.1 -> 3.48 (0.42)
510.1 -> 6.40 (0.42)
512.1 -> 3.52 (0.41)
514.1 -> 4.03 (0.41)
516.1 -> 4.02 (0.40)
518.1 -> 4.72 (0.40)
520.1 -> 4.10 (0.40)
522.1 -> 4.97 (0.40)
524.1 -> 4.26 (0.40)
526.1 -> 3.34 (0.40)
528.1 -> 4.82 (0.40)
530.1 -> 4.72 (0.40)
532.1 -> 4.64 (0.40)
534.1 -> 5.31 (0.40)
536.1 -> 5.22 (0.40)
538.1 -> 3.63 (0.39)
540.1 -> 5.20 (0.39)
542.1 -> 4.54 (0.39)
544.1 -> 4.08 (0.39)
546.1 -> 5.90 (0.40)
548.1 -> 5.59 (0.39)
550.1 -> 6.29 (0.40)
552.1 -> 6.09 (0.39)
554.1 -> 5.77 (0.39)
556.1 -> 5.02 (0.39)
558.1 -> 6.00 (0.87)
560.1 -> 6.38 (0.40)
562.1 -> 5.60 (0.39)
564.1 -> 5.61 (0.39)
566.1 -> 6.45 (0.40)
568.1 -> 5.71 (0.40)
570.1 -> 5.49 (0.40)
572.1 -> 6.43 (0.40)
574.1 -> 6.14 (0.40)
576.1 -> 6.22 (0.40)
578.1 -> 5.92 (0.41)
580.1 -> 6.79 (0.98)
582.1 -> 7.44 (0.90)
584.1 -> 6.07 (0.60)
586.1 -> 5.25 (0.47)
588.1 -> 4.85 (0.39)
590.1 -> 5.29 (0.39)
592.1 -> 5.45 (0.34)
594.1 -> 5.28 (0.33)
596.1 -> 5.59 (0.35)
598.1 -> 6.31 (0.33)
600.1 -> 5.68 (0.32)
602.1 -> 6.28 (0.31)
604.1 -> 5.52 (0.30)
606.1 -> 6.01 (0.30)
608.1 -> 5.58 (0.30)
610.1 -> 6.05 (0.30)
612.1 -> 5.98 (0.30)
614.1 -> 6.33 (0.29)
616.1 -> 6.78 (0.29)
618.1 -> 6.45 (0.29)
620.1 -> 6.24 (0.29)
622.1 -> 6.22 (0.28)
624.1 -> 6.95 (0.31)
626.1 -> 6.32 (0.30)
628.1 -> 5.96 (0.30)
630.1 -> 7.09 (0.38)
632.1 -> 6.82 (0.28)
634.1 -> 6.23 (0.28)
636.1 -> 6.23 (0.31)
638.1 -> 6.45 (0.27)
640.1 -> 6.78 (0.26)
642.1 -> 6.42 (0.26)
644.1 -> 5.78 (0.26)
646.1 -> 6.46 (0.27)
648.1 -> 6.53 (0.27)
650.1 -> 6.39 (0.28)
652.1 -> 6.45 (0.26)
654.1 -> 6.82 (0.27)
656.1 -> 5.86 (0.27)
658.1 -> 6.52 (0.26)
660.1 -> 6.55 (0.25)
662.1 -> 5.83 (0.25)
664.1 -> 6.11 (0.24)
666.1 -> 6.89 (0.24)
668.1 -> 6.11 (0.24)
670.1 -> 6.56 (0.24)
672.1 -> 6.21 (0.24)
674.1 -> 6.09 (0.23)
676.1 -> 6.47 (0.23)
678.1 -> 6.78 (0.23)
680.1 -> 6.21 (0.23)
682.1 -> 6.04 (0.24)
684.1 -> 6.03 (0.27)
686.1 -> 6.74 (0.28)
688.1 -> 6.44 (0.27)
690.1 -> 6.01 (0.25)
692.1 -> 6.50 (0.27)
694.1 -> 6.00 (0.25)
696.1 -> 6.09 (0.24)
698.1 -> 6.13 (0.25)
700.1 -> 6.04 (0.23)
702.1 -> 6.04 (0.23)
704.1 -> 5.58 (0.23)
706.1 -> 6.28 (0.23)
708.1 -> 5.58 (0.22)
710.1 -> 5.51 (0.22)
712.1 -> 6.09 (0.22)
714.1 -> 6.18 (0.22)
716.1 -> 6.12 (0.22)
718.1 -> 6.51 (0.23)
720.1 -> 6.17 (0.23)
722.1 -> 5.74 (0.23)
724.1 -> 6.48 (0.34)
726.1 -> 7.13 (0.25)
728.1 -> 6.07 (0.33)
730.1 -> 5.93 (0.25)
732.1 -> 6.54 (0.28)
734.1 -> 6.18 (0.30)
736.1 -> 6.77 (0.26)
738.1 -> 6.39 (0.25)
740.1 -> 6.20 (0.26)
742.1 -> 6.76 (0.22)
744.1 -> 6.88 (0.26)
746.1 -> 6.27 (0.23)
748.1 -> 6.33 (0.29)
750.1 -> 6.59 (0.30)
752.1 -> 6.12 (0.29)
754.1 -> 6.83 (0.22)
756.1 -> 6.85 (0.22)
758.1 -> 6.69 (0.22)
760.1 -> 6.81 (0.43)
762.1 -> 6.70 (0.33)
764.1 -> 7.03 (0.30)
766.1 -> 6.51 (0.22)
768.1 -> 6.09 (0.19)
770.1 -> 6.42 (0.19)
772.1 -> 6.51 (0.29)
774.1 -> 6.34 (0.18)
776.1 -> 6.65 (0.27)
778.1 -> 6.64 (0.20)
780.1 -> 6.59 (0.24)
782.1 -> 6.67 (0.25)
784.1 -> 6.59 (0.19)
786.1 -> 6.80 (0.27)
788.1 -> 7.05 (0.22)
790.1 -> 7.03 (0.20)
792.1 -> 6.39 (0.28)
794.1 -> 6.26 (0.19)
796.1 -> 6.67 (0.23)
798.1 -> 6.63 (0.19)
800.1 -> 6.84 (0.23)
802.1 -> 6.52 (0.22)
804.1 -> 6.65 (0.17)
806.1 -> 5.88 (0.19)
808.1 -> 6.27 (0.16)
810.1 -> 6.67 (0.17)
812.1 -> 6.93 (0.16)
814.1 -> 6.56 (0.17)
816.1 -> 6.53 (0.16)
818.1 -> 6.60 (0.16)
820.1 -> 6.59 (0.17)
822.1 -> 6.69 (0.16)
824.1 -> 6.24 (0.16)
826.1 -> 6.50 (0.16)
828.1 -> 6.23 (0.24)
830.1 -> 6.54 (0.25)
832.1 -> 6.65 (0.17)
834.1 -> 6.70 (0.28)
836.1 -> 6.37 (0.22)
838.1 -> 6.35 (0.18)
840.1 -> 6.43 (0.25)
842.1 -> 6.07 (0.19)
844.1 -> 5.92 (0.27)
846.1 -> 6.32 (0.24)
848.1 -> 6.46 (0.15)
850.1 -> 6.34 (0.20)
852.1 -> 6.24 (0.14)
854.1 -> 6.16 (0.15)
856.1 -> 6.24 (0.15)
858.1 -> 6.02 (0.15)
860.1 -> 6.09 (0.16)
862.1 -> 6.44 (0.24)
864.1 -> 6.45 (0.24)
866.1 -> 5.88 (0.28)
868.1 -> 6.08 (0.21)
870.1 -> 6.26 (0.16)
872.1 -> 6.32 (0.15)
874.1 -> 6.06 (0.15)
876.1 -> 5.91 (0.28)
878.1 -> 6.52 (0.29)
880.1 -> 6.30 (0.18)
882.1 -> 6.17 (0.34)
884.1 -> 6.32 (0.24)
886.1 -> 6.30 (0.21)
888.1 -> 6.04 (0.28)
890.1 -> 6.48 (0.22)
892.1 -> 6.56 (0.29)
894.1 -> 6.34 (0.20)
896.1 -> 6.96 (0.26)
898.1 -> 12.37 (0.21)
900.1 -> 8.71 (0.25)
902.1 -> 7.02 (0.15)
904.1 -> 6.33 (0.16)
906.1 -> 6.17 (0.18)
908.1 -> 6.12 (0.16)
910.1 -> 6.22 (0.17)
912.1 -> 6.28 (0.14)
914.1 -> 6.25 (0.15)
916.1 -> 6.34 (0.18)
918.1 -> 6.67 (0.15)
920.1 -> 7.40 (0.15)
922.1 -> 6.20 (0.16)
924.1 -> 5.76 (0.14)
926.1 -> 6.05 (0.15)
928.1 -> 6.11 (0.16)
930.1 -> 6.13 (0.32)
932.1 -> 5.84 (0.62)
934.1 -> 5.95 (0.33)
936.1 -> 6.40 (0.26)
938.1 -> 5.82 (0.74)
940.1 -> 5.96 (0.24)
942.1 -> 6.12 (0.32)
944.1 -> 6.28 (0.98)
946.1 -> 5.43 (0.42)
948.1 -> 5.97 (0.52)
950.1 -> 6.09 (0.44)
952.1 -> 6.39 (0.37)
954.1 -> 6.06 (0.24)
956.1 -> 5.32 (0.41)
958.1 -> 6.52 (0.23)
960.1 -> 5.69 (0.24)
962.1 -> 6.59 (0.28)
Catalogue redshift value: 0.368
